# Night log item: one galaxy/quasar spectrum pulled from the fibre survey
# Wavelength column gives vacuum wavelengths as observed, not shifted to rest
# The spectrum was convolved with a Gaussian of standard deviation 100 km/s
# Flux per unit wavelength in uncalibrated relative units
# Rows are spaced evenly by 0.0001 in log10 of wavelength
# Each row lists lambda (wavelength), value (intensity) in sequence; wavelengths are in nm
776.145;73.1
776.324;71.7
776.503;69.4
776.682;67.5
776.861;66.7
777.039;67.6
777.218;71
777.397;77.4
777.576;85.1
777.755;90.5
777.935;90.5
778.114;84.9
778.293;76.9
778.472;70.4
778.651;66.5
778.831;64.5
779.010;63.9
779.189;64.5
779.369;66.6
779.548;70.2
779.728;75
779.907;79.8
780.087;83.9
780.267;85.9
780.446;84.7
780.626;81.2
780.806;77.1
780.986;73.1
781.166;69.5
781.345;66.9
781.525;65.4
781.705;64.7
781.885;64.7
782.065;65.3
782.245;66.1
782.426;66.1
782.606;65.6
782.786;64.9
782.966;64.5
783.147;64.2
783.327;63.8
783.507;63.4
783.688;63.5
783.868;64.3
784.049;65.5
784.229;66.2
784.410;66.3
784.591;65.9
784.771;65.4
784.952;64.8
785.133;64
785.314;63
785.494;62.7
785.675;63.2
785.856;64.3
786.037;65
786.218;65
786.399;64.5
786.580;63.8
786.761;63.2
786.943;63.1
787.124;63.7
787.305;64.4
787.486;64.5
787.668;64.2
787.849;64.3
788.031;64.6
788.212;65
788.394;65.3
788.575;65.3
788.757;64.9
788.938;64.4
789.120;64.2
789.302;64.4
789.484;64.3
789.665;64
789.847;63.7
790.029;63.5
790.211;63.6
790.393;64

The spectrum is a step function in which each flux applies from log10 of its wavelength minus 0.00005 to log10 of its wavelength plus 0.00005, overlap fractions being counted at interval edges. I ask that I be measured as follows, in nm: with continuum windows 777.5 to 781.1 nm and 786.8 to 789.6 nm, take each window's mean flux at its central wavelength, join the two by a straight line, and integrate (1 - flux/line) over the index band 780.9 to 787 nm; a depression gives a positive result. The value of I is 0.448 nm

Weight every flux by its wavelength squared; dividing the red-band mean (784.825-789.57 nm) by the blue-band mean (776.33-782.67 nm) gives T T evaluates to 0.9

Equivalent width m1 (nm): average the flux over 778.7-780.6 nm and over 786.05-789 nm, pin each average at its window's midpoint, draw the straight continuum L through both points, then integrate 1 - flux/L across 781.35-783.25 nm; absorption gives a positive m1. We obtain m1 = 0.15 nm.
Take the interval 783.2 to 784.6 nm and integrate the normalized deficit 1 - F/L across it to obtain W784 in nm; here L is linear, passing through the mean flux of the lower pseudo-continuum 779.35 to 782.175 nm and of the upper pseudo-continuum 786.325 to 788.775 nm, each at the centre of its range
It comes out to 0.090 nm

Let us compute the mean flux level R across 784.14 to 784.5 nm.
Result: 66.2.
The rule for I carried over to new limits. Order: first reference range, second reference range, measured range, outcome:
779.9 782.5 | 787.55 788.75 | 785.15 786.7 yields 0.08 nm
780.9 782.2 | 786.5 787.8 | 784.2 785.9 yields 0.01 nm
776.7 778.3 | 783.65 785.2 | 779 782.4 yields 0.01 nm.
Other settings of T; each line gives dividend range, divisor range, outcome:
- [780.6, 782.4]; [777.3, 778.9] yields 0.88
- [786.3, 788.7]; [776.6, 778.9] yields 0.87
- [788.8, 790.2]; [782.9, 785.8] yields 1.01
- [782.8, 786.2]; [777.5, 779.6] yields 0.88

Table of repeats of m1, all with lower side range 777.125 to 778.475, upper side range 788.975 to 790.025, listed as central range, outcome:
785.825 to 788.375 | 0.13 nm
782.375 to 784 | 0.20 nm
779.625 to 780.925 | -0.05 nm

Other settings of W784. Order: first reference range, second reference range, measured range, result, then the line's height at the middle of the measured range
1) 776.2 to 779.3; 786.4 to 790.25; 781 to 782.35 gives 0.07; 70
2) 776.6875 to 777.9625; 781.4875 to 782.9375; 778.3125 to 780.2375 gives 0.03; 72.4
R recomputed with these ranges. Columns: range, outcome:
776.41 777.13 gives 67.9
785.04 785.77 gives 63.3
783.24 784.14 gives 64.1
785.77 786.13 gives 64.7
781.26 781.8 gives 65.6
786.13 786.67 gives 64.4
